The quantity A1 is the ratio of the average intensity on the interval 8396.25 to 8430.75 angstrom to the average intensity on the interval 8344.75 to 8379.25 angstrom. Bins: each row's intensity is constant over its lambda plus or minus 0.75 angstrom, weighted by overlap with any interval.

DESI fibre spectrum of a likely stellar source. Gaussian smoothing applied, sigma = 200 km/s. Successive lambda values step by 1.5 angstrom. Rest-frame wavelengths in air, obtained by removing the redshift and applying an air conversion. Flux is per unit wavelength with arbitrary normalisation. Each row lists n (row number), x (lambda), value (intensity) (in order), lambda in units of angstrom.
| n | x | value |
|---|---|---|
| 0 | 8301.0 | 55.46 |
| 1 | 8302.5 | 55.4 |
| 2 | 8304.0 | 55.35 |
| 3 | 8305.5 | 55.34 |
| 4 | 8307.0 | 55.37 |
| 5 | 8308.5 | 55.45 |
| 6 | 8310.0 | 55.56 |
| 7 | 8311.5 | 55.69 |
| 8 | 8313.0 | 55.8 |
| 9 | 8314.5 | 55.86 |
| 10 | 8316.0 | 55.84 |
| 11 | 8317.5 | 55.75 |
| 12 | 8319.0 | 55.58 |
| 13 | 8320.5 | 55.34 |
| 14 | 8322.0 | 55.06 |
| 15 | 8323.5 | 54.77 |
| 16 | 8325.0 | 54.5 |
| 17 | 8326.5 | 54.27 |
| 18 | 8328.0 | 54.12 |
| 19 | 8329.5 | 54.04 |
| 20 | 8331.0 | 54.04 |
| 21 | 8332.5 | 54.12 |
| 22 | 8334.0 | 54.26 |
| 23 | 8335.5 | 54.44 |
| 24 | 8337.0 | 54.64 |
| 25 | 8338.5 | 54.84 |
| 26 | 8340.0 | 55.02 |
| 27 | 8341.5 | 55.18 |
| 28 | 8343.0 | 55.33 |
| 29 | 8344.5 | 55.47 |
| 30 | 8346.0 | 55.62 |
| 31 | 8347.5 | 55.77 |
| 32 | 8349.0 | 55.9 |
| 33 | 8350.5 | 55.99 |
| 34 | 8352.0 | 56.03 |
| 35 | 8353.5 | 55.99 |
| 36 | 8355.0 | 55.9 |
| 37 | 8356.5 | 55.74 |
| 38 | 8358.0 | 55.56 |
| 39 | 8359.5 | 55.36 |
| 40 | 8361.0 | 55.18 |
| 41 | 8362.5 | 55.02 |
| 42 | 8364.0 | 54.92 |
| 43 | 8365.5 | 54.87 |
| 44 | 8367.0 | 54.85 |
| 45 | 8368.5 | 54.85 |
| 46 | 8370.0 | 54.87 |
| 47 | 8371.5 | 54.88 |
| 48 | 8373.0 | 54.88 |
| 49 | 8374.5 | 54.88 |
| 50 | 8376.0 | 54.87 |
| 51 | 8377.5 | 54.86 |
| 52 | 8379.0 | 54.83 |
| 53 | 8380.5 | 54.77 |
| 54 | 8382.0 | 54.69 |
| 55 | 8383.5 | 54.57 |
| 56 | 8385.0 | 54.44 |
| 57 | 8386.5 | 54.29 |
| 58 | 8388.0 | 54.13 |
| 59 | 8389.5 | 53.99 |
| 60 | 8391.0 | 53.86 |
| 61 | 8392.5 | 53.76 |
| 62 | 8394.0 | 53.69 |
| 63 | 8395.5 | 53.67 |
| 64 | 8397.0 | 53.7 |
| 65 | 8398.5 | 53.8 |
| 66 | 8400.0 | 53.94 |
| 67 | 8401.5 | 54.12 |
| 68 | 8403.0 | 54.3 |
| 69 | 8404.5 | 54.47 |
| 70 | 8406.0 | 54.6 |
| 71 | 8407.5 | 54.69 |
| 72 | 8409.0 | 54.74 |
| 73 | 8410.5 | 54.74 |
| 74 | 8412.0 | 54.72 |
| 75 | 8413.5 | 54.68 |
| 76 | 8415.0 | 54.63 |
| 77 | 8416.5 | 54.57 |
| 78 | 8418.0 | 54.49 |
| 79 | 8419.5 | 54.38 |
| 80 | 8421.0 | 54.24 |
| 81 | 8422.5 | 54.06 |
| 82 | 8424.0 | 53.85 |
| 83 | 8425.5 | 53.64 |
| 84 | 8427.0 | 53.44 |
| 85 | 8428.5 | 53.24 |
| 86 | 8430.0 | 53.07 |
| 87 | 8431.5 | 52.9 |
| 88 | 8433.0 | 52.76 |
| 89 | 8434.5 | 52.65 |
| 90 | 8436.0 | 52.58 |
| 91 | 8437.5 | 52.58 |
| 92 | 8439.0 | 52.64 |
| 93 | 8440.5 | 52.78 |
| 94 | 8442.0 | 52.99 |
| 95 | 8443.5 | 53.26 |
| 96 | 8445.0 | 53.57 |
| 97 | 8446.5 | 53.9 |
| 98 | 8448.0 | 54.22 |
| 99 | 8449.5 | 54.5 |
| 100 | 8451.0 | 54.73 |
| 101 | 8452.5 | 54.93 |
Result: 1.0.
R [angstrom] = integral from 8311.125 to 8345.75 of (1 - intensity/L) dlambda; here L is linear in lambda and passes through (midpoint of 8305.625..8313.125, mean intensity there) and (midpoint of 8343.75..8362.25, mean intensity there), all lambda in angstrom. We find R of 0.4 angstrom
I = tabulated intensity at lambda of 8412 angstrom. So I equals 54.72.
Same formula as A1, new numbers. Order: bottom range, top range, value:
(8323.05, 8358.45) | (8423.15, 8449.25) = 0.97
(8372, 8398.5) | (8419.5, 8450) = 0.98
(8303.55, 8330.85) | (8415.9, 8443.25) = 0.97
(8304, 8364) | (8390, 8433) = 0.98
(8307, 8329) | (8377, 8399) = 0.98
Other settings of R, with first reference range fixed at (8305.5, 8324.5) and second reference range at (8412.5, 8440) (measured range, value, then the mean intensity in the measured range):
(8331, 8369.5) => -0.2 angstrom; 55.2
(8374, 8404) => 0.0 angstrom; 54.3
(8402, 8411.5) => -0.1 angstrom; 54.6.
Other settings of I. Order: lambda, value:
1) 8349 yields 55.9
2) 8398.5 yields 53.8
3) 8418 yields 54.49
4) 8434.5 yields 52.65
